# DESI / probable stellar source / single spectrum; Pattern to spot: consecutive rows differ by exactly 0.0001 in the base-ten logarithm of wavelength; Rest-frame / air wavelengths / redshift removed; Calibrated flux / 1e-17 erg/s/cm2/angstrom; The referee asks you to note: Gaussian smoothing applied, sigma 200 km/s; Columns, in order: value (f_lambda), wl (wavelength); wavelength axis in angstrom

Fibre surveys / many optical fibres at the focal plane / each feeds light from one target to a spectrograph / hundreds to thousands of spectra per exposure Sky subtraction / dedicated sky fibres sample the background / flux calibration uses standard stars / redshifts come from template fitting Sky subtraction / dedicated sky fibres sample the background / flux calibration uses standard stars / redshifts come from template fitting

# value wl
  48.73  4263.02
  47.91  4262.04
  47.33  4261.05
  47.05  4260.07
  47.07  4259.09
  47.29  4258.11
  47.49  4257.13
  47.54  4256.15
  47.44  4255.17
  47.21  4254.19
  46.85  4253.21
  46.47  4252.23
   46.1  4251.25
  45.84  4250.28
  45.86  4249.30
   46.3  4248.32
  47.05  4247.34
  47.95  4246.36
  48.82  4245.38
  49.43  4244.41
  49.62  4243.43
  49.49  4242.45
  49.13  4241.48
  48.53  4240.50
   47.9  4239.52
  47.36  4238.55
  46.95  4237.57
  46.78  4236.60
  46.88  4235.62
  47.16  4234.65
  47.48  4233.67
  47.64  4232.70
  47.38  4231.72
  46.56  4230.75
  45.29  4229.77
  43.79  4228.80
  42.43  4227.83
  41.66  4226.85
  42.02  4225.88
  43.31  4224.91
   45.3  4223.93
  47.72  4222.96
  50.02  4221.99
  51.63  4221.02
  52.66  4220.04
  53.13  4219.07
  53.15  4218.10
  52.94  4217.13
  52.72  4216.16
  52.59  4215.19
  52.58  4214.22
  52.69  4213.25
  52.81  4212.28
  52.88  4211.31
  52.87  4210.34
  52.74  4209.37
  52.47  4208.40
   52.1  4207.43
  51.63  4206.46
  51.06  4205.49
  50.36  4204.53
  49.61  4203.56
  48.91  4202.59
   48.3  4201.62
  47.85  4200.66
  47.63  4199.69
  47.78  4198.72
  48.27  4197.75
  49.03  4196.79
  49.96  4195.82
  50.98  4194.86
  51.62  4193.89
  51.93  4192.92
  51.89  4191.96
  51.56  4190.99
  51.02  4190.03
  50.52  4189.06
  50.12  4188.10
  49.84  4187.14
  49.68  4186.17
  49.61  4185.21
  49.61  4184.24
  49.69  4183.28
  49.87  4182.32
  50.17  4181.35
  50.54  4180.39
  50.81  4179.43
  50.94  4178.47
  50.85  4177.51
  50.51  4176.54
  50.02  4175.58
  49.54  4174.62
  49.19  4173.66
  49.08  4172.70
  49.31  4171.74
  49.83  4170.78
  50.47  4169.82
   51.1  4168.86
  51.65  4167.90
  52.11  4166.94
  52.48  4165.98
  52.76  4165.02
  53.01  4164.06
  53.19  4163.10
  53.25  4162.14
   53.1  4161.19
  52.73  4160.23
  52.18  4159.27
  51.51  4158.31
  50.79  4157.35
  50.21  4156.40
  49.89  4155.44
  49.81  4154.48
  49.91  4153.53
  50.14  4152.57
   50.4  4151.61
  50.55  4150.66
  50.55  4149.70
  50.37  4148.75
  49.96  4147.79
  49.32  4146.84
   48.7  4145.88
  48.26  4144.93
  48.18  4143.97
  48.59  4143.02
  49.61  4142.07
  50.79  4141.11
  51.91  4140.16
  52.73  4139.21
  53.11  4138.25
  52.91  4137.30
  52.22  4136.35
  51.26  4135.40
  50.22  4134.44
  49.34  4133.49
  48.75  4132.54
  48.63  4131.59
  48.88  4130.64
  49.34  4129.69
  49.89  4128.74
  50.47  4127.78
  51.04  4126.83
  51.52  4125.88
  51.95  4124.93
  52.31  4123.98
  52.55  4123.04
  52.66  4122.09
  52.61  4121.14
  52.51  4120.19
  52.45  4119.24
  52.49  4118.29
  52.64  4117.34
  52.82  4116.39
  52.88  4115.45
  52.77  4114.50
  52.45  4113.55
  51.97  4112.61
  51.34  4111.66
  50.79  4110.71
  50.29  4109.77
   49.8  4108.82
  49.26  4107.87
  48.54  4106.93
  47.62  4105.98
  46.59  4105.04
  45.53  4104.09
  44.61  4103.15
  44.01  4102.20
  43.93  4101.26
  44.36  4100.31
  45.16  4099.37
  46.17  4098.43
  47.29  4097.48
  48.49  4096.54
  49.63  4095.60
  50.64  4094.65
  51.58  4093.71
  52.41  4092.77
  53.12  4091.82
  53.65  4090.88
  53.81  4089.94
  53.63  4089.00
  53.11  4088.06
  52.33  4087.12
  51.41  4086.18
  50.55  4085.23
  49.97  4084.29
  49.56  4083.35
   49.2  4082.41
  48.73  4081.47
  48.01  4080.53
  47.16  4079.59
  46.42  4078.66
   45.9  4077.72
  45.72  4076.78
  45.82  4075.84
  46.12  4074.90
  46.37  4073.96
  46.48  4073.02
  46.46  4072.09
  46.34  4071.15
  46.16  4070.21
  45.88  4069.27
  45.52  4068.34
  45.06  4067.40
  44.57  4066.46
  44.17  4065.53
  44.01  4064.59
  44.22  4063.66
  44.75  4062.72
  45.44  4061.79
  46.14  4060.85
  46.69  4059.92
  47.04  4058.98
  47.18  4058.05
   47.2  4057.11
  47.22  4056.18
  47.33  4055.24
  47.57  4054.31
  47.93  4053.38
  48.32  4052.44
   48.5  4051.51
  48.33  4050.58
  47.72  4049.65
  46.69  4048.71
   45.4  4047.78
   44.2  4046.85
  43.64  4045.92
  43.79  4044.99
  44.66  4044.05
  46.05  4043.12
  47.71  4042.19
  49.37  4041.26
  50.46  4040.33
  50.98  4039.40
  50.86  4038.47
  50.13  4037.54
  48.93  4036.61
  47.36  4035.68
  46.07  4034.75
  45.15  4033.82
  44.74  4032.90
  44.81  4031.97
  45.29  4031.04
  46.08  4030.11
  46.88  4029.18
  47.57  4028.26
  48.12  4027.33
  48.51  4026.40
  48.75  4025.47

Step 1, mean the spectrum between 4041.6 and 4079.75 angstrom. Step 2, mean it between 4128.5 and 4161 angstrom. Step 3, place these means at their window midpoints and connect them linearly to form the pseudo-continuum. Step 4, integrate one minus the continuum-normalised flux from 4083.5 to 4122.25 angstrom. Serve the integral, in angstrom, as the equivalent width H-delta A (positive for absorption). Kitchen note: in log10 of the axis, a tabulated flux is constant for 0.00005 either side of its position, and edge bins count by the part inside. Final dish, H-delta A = -1.53 angstrom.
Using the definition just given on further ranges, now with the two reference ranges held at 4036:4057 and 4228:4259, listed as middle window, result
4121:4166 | -3.3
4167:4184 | -1.0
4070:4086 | 0.0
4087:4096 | -0.9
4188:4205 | -0.9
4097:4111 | 0.2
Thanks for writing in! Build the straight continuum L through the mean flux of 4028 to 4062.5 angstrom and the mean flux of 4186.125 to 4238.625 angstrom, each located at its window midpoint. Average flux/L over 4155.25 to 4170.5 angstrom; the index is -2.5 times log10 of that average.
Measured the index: -0.07 mag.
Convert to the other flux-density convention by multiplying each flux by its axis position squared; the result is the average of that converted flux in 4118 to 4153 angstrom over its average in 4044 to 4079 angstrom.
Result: 1.1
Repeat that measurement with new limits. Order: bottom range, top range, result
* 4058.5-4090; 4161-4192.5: 1.13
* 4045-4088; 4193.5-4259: 1.12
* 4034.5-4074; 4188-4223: 1.18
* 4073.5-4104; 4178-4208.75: 1.08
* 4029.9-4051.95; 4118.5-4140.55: 1.14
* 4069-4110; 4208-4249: 1.08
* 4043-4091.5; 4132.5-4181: 1.12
